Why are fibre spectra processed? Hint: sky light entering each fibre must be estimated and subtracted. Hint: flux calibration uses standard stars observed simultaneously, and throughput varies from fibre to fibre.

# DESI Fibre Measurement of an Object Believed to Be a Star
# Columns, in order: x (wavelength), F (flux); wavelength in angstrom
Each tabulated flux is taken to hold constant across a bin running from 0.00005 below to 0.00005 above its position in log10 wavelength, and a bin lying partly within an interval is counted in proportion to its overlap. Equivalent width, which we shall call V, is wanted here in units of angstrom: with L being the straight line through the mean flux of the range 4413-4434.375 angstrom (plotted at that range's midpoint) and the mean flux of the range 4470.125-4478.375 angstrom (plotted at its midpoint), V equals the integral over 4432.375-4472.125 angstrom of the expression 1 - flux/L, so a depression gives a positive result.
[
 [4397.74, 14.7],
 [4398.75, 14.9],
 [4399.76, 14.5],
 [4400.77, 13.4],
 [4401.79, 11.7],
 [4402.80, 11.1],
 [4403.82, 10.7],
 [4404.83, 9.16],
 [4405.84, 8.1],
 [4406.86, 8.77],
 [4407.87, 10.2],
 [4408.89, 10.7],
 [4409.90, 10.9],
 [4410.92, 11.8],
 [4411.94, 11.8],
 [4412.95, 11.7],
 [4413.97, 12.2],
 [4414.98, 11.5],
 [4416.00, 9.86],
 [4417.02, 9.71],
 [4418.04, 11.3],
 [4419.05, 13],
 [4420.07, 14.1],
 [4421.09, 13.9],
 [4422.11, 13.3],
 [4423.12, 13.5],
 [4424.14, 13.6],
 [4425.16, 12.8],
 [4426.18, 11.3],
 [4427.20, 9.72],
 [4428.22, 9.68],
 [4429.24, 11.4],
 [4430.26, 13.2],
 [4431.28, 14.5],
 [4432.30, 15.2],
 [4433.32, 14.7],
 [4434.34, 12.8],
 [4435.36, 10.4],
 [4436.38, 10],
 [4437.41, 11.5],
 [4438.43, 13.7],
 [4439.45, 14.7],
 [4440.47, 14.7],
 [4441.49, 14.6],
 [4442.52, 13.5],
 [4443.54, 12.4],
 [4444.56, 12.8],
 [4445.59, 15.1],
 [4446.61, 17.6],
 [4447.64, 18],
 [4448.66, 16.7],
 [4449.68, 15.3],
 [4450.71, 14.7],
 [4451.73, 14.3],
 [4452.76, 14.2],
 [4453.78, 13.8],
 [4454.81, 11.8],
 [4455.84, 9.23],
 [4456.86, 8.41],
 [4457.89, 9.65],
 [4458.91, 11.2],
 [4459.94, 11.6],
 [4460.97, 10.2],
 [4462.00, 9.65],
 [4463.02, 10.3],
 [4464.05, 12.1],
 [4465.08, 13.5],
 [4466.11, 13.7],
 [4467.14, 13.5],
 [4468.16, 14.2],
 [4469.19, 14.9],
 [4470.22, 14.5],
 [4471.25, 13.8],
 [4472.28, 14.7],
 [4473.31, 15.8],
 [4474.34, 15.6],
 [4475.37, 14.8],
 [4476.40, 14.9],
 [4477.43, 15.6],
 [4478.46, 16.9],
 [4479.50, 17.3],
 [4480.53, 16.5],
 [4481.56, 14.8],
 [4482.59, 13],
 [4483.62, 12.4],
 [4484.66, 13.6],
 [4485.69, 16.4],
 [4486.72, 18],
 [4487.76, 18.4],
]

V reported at 2.2 angstrom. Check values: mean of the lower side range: 12.4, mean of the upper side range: 15.1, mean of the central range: 13.1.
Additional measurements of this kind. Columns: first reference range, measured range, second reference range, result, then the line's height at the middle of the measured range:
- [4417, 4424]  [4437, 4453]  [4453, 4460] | -4.3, 11.6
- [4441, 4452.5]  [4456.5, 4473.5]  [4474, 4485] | 2.9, 15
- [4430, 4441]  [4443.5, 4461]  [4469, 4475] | 0.9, 14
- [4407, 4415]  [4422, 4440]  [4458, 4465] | -2.3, 11.1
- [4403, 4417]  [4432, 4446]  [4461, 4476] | -1.4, 12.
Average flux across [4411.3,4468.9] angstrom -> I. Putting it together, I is 12.7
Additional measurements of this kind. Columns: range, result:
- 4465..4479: 14.8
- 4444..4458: 13.8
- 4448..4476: 13.1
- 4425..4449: 13.4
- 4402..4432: 11.5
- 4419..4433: 12.8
